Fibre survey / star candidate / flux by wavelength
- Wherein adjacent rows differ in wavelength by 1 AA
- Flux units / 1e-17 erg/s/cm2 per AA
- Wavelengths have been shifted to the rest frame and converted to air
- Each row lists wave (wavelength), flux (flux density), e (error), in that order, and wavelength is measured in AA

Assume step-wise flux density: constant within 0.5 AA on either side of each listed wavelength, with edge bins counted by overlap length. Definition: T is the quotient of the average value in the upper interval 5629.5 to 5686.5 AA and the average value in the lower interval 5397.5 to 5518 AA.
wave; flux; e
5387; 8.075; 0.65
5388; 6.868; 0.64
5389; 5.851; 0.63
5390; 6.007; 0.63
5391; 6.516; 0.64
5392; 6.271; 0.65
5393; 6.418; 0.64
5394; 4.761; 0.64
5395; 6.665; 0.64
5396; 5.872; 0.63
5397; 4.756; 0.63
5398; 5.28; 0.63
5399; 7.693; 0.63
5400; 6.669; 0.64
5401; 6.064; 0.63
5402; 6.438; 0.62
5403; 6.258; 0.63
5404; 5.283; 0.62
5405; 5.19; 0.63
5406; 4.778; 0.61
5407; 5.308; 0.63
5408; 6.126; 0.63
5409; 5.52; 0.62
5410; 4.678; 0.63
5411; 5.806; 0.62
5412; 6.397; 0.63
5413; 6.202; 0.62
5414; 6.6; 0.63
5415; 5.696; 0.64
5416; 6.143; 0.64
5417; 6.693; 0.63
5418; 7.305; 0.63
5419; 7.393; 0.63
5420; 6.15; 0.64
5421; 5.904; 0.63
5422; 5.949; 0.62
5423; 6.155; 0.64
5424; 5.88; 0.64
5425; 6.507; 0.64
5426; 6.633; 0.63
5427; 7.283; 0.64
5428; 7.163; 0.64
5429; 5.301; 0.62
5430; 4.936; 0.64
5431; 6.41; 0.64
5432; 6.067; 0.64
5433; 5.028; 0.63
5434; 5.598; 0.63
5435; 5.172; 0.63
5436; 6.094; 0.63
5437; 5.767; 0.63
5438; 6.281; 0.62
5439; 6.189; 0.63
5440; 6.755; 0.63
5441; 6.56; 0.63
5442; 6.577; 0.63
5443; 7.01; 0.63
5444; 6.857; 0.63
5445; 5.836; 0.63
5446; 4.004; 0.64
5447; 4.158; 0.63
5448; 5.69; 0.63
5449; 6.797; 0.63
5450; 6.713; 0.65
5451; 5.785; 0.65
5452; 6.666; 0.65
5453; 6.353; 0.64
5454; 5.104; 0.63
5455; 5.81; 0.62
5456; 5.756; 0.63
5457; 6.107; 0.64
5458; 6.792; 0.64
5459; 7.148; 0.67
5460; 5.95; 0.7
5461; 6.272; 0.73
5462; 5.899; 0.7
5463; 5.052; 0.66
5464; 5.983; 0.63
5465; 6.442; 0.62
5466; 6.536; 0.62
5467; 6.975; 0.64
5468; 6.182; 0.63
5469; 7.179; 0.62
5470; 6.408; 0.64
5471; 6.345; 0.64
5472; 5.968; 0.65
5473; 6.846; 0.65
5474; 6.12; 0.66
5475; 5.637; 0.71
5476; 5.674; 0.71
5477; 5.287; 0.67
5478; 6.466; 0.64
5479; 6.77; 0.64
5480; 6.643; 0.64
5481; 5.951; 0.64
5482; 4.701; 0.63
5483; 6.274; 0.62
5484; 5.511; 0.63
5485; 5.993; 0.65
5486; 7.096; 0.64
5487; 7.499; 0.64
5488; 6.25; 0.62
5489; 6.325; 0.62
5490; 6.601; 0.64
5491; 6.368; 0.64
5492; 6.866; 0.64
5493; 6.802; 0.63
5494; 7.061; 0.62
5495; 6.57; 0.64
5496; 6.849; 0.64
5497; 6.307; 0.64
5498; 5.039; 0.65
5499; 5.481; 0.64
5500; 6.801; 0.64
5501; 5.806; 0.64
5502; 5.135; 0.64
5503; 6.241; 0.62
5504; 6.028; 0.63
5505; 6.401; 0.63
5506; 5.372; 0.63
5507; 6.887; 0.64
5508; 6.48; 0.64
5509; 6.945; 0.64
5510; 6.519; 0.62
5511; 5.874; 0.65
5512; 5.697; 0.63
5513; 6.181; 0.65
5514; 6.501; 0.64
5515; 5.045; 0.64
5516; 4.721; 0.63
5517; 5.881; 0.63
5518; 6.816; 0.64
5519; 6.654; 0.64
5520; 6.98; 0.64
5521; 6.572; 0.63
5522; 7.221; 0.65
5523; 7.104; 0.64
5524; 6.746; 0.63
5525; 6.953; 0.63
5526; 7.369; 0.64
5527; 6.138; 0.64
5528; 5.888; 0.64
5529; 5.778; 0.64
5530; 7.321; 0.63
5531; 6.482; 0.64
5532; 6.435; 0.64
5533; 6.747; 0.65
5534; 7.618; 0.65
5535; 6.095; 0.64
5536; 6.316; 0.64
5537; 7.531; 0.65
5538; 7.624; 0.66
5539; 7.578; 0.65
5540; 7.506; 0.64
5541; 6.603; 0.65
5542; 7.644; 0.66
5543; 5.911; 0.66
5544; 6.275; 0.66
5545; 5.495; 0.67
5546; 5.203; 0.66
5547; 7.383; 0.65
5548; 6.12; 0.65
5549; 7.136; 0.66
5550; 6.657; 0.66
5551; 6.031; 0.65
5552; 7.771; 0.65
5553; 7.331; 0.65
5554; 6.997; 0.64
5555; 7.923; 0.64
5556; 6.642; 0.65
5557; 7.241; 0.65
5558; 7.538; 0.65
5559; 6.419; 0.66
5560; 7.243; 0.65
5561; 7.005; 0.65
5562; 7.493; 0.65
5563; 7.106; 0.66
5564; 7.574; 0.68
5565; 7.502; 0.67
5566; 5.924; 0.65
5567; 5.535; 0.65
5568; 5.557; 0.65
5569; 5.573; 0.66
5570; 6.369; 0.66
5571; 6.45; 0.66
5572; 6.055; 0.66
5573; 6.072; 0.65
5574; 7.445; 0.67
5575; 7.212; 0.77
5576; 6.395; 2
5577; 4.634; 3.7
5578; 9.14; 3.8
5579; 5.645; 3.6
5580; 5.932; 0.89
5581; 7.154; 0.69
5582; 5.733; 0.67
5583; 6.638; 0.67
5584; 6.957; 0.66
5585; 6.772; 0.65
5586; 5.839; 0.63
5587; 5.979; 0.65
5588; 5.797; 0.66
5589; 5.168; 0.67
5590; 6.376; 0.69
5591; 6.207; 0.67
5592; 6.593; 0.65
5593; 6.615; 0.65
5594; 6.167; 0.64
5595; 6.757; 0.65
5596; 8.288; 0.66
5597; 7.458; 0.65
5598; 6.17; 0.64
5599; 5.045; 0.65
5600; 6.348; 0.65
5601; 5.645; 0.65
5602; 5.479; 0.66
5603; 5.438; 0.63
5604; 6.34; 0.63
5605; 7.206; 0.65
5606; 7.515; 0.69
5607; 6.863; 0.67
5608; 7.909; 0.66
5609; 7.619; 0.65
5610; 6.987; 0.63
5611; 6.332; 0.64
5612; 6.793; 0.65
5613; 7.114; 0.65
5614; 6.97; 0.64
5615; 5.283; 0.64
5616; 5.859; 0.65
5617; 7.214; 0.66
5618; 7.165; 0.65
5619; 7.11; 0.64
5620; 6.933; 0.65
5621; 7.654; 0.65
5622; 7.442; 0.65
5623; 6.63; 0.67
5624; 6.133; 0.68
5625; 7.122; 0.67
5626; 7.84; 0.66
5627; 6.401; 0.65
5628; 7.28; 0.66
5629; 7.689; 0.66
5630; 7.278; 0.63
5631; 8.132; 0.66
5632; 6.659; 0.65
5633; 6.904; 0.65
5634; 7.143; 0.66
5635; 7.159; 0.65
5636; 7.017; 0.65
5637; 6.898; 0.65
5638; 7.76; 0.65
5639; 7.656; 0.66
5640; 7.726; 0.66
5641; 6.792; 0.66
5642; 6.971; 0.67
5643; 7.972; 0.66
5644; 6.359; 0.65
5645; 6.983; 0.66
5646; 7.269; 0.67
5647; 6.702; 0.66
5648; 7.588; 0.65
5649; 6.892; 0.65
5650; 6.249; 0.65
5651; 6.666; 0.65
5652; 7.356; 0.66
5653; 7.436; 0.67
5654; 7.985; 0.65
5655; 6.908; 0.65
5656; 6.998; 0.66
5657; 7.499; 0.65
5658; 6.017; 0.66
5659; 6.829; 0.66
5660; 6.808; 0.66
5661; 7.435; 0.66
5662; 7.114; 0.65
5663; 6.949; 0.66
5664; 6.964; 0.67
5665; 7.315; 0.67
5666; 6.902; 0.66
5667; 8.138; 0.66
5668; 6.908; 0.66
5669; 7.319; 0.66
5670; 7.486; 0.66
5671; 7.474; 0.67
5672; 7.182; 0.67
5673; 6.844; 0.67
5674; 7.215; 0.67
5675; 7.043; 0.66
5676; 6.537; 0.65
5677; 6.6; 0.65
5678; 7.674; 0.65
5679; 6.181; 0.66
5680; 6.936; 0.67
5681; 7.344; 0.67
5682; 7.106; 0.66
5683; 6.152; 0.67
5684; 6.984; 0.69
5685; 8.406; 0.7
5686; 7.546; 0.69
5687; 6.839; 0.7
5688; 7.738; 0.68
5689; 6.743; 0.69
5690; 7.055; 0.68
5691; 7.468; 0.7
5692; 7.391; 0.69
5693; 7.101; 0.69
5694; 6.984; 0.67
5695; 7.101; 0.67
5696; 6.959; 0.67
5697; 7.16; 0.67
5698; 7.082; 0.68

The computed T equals 1.16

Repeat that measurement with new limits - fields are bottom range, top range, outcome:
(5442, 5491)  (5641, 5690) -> 1.15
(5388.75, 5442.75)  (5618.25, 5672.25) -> 1.18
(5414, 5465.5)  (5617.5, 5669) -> 1.17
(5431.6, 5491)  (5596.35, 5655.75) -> 1.13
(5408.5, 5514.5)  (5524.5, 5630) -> 1.08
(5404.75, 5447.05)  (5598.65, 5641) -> 1.15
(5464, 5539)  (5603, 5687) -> 1.11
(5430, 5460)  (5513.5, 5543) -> 1.11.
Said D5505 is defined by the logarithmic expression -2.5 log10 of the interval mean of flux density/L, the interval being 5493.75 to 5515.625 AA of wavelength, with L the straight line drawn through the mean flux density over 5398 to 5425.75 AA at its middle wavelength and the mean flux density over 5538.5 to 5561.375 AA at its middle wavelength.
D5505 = 0.08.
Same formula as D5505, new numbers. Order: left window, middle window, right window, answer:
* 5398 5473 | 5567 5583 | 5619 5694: 0.07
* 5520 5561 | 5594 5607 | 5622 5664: 0.08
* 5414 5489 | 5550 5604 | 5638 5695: 0.03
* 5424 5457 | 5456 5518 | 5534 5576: 0.02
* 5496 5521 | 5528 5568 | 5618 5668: -0.07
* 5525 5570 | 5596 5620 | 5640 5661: 0.04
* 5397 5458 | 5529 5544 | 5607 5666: -0.05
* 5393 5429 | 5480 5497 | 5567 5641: -0.02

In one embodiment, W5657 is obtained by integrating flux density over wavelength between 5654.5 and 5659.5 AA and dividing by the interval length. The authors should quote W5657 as 6.85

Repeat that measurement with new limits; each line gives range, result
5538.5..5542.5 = 7.33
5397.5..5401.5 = 6.43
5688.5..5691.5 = 7.09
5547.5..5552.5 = 6.74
